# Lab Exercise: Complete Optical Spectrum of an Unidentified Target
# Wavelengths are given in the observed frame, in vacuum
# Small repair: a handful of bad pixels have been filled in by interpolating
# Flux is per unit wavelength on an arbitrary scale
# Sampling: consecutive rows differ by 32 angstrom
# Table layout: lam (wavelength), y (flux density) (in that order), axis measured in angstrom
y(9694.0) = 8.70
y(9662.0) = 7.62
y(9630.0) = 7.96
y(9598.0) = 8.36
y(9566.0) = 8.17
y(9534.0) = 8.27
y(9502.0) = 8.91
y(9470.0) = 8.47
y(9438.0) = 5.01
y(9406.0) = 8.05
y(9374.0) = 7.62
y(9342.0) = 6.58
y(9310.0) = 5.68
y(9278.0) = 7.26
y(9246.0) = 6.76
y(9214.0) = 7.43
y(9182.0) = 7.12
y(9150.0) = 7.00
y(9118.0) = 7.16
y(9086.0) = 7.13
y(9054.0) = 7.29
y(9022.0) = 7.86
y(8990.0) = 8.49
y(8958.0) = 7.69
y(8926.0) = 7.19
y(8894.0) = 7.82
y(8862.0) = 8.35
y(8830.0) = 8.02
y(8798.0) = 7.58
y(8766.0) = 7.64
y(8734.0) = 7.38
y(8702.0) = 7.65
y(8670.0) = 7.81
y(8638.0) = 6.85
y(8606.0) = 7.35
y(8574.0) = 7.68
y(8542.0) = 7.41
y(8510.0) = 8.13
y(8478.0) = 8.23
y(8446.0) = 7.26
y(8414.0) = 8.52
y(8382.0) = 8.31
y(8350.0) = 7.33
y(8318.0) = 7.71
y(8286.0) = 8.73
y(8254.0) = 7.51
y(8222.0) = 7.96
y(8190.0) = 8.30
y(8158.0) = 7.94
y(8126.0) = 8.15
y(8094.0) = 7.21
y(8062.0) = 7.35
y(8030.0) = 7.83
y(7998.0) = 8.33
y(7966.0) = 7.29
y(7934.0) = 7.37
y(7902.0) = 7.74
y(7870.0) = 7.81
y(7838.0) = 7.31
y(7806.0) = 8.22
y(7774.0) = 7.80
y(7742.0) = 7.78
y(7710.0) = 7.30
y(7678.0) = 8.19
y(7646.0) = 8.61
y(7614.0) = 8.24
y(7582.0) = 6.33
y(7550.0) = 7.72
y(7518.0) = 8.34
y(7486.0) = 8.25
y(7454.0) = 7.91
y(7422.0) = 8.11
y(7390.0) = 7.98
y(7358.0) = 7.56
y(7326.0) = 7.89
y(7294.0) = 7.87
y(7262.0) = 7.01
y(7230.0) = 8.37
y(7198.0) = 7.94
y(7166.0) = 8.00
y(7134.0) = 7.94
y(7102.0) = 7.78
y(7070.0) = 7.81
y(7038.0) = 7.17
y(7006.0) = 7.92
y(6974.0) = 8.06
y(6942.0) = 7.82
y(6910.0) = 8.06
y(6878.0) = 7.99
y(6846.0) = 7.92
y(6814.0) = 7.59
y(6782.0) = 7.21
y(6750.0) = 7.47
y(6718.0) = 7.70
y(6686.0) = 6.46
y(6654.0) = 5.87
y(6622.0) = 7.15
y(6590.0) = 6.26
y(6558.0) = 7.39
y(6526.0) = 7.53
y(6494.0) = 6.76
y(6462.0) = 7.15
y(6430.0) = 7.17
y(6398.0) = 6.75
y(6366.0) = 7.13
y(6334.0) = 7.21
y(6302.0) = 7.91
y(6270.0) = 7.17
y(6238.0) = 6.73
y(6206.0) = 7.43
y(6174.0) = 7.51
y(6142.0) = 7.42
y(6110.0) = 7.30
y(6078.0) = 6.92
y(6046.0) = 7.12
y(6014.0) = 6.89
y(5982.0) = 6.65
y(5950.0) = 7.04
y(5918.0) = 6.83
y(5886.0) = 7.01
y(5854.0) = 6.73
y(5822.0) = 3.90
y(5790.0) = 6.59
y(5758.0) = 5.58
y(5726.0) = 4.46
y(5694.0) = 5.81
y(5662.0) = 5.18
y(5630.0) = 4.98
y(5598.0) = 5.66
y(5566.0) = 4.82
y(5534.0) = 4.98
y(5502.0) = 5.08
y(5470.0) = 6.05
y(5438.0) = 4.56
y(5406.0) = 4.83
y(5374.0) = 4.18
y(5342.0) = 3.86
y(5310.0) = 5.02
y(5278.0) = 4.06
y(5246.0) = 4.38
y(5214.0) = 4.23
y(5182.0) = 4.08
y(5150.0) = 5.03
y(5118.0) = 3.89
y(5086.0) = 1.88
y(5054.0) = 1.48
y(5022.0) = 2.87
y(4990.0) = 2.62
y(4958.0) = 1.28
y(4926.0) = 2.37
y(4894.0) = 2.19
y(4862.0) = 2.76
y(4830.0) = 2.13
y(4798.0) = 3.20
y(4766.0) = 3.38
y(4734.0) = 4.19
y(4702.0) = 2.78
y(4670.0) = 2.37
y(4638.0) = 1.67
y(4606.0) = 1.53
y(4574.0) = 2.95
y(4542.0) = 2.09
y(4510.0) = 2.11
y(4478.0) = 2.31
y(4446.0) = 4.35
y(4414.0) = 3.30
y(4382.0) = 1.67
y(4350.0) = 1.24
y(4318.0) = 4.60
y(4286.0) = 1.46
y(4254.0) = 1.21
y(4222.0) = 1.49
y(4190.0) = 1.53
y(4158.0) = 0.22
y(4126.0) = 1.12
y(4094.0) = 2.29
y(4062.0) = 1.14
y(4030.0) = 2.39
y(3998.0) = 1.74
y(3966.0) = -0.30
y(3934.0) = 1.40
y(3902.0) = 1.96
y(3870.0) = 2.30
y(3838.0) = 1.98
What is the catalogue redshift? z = 0.29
